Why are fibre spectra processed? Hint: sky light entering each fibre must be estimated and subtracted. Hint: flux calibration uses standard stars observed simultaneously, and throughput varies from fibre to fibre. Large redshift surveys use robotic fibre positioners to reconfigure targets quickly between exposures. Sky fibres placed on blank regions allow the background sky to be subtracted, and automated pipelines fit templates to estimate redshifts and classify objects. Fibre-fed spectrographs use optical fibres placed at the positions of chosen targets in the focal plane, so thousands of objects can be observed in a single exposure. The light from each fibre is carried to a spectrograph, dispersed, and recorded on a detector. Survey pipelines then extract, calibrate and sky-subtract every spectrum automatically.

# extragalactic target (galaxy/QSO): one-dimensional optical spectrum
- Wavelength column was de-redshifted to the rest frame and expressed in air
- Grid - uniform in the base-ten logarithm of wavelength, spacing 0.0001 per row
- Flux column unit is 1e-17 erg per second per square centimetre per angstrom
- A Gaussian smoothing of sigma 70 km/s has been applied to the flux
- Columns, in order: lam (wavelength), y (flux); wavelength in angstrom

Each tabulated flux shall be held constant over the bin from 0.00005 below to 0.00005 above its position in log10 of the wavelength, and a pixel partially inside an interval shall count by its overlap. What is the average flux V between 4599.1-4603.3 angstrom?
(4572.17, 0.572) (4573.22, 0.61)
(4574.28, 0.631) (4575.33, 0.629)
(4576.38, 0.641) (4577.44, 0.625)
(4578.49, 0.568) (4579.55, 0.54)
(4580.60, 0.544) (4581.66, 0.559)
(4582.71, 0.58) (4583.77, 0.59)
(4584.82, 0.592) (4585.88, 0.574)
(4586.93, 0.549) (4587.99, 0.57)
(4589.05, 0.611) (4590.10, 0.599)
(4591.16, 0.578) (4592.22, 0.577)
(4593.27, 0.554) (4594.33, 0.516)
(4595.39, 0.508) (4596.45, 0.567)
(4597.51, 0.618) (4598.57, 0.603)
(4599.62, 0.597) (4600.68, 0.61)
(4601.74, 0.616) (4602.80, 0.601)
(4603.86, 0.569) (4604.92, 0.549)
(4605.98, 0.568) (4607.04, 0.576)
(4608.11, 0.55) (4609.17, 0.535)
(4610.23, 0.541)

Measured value 0.606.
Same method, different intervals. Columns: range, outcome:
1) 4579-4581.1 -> 0.542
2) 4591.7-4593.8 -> 0.567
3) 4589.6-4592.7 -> 0.584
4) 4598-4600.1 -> 0.603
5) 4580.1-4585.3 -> 0.573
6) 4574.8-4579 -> 0.617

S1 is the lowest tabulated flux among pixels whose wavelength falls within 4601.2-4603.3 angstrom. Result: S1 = 0.601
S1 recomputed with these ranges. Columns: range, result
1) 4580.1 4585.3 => 0.544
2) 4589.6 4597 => 0.508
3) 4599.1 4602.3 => 0.597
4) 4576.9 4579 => 0.568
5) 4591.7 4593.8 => 0.554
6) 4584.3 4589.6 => 0.549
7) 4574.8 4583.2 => 0.54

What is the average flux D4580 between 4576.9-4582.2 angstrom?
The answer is 0.567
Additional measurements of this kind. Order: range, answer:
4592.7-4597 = 0.537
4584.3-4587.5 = 0.571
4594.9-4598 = 0.564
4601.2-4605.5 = 0.584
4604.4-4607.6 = 0.563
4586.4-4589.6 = 0.578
